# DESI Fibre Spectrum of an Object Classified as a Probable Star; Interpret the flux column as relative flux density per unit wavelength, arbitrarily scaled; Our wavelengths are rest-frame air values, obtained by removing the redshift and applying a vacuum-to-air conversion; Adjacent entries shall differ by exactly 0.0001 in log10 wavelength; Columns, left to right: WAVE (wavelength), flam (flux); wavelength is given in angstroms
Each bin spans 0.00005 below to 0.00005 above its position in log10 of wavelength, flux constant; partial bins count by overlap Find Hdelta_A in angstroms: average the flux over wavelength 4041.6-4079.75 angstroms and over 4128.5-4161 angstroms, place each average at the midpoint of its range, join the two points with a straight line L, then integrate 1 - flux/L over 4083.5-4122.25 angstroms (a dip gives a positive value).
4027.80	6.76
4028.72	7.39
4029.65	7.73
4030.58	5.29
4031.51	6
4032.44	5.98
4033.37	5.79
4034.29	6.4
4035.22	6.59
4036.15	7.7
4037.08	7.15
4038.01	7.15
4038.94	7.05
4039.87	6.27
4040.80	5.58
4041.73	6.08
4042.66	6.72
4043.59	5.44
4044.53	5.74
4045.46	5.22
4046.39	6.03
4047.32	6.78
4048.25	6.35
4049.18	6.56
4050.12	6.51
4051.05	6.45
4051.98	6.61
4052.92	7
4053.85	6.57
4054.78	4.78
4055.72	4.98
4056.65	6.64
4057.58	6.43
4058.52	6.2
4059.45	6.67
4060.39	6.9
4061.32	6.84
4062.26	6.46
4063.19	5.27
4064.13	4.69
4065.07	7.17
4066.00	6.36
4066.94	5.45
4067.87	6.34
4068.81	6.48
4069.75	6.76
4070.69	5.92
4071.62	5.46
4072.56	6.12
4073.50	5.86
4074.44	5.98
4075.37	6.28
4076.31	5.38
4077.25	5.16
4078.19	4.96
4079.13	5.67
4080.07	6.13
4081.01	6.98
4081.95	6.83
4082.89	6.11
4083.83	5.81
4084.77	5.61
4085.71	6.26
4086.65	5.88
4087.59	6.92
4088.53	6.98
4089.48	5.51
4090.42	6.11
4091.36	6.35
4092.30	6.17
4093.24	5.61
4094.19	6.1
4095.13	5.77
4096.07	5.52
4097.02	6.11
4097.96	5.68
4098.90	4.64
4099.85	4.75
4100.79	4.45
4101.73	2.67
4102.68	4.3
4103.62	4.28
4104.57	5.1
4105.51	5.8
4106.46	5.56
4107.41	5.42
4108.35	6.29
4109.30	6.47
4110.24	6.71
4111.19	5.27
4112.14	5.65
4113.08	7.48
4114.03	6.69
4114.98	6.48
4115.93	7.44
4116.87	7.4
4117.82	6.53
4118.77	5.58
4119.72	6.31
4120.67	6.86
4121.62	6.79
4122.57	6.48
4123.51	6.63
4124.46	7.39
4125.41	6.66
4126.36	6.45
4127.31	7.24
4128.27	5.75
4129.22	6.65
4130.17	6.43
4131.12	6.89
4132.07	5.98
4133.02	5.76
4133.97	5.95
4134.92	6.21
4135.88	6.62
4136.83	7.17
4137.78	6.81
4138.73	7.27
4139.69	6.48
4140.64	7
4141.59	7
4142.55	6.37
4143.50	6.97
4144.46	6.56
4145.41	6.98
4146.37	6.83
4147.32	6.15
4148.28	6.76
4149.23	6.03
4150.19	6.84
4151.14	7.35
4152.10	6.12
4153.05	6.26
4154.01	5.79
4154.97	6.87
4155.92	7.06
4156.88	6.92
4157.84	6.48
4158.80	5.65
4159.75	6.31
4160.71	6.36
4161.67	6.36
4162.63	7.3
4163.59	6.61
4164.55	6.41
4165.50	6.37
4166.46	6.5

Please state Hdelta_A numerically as 2.6 angstroms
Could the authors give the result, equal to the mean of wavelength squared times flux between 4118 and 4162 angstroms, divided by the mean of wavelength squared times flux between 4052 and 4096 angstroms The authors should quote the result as 1.11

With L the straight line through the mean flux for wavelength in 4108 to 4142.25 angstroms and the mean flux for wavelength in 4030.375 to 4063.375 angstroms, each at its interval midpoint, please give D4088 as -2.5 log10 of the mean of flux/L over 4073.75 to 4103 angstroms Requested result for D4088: 0.13 mag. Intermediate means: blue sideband 6.3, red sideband 6.58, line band 5.71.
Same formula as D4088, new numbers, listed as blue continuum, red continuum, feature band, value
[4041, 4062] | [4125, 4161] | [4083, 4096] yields 0.05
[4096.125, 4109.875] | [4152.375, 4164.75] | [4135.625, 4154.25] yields -0.09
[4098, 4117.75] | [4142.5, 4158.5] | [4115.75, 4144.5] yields -0.08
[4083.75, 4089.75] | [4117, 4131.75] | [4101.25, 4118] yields 0.10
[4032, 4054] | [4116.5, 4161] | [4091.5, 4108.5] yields 0.24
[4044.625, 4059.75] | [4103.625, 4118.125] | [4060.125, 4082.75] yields 0.03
